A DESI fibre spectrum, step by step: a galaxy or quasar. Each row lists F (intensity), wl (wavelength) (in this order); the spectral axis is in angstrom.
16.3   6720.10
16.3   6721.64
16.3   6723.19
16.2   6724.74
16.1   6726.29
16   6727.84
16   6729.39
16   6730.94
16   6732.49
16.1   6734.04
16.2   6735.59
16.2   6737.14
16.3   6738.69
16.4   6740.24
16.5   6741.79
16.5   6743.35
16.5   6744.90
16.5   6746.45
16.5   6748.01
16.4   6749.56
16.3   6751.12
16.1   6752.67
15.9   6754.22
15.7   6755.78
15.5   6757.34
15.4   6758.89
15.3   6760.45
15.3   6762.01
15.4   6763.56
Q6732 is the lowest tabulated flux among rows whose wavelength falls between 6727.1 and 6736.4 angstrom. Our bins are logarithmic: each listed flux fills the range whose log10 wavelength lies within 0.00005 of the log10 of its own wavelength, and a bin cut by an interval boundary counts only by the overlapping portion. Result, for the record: 16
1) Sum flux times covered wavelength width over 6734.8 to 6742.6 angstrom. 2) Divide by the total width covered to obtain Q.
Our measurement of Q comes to 16.3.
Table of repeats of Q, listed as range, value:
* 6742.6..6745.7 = 16.5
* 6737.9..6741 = 16.4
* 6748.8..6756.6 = 16.1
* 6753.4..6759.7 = 15.6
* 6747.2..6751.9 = 16.4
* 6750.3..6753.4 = 16.2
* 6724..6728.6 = 16.1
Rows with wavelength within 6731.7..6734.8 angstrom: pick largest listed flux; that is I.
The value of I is 16.1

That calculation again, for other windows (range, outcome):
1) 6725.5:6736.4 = 16.2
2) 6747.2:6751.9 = 16.5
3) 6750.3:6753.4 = 16.3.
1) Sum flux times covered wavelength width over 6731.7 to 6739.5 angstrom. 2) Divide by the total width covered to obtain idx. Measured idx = 16.2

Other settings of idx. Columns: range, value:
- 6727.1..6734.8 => 16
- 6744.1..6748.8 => 16.5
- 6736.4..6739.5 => 16.3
